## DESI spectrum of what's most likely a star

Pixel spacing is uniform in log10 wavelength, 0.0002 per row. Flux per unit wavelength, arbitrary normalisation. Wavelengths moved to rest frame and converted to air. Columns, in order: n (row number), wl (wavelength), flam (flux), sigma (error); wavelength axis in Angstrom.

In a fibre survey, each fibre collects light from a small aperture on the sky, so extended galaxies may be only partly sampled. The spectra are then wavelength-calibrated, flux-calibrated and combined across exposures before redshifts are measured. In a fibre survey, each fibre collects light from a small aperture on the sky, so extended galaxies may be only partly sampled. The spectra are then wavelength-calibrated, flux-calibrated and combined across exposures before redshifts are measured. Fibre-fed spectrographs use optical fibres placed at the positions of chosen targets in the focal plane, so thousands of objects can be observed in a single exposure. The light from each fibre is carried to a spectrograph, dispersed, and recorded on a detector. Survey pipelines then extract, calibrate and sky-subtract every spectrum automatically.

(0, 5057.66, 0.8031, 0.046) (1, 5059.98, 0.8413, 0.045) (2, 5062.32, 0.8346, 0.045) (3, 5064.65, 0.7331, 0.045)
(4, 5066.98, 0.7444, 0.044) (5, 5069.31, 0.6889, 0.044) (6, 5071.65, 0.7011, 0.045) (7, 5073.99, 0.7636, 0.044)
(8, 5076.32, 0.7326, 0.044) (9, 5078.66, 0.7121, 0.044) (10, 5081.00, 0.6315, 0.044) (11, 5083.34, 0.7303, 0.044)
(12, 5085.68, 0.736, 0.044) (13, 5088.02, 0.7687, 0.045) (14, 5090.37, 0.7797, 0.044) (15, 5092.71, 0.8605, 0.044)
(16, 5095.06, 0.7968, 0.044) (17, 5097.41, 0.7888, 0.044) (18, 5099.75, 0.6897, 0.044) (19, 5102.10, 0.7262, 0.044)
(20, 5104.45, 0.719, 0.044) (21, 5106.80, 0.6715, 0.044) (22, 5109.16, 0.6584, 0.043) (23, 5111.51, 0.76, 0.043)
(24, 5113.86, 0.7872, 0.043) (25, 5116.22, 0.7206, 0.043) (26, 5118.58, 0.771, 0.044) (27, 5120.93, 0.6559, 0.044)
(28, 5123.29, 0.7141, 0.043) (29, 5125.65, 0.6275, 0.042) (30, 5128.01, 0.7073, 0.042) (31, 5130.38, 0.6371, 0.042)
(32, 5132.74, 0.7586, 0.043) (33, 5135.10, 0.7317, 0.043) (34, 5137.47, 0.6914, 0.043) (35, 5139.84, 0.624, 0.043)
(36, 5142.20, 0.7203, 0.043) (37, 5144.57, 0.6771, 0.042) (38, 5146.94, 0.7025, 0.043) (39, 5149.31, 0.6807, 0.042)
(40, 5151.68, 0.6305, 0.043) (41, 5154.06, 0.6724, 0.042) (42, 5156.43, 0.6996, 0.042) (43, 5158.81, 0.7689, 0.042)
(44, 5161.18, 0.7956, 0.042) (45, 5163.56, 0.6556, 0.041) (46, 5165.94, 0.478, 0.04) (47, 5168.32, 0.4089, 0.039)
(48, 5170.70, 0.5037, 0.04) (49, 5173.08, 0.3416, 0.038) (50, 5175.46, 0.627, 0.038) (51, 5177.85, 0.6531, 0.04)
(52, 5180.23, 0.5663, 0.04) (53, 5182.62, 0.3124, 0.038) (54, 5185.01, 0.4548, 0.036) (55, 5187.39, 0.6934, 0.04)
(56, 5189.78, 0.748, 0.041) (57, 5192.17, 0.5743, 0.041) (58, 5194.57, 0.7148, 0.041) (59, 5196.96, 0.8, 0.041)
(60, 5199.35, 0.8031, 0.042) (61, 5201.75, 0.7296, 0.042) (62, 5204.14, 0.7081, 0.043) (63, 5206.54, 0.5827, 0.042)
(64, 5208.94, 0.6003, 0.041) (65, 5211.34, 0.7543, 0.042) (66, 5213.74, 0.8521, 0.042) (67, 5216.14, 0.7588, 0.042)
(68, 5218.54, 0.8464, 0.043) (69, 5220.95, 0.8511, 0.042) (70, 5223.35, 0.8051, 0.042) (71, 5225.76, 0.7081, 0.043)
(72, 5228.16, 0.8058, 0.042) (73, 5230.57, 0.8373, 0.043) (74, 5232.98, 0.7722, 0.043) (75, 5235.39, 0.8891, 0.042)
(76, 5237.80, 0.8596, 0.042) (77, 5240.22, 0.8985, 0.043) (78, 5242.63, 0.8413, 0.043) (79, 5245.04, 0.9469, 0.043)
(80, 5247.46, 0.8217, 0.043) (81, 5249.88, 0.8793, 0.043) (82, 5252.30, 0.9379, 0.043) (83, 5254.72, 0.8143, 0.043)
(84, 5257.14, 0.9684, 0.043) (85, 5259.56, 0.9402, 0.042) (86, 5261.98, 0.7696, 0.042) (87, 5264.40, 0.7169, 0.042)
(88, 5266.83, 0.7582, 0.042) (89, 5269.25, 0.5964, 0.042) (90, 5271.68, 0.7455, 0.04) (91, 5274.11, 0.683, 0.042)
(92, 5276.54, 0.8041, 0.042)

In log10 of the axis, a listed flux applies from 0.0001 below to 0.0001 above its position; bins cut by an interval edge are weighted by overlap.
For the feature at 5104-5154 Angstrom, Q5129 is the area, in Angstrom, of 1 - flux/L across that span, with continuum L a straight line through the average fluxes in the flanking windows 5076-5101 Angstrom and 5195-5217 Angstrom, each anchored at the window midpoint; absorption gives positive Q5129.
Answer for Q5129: 3.1 Angstrom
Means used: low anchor 0.748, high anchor 0.731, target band 0.696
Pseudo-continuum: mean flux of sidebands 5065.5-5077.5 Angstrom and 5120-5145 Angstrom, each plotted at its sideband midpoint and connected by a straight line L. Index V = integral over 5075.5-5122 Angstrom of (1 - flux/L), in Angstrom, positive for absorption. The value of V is -1.7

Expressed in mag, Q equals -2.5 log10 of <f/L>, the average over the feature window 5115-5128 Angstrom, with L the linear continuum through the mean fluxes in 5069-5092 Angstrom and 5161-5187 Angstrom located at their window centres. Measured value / -0.10 mag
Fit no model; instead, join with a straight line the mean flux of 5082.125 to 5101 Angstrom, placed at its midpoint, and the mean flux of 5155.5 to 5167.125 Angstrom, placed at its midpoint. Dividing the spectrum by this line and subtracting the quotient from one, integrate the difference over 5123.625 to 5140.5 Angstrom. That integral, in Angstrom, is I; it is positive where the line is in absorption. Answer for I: 0.7 Angstrom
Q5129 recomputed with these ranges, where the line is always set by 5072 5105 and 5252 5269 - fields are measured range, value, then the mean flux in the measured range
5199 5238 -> 1.7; 0.772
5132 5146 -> 1.3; 0.699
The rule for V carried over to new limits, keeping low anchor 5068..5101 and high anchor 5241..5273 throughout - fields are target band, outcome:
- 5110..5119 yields 0.0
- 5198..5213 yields 1.9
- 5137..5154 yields 2.1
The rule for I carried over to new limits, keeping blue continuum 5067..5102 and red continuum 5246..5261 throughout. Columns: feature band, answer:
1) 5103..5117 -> 0.8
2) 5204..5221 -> 2.3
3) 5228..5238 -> 0.5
